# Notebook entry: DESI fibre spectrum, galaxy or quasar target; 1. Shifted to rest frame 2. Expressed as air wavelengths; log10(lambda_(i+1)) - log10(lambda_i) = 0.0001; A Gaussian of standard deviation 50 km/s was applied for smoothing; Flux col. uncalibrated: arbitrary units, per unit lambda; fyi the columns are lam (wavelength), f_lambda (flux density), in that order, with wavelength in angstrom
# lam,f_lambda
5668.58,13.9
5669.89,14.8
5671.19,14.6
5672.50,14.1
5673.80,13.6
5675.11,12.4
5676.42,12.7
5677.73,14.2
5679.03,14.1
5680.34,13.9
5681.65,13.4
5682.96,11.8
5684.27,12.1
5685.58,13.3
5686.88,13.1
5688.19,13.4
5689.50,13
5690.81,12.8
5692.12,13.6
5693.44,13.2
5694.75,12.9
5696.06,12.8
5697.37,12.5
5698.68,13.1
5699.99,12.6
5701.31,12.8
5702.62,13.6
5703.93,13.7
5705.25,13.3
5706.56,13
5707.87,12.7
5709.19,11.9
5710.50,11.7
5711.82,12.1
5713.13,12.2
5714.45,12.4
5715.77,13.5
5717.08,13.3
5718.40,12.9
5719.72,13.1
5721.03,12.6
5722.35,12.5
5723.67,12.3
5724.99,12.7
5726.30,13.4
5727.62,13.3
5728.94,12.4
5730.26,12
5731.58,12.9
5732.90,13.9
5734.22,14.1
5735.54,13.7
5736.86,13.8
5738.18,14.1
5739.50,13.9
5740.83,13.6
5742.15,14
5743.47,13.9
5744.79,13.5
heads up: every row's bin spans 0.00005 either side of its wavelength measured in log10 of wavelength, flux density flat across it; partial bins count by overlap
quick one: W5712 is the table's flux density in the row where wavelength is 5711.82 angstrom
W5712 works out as 12.1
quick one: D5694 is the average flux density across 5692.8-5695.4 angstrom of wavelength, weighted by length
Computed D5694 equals 13.1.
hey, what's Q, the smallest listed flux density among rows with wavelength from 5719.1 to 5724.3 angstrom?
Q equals 12.3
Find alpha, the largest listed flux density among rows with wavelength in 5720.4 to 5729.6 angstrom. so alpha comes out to 13.4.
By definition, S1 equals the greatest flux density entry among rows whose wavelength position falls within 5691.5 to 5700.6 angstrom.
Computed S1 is 13.6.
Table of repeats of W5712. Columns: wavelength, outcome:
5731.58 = 12.9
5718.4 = 12.9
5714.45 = 12.4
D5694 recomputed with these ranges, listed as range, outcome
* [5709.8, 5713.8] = 12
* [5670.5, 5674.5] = 14.1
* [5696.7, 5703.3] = 12.9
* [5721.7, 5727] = 12.7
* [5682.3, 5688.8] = 12.7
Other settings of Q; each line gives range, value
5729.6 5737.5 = 12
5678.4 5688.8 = 11.8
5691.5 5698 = 12.5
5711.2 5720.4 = 12.1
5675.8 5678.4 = 12.7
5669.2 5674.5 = 13.6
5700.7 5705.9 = 12.8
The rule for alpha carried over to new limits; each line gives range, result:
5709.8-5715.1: 12.4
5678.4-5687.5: 14.1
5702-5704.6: 13.7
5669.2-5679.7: 14.8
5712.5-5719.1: 13.5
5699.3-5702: 12.8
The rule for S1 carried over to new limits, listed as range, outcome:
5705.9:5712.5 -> 13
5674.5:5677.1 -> 12.7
